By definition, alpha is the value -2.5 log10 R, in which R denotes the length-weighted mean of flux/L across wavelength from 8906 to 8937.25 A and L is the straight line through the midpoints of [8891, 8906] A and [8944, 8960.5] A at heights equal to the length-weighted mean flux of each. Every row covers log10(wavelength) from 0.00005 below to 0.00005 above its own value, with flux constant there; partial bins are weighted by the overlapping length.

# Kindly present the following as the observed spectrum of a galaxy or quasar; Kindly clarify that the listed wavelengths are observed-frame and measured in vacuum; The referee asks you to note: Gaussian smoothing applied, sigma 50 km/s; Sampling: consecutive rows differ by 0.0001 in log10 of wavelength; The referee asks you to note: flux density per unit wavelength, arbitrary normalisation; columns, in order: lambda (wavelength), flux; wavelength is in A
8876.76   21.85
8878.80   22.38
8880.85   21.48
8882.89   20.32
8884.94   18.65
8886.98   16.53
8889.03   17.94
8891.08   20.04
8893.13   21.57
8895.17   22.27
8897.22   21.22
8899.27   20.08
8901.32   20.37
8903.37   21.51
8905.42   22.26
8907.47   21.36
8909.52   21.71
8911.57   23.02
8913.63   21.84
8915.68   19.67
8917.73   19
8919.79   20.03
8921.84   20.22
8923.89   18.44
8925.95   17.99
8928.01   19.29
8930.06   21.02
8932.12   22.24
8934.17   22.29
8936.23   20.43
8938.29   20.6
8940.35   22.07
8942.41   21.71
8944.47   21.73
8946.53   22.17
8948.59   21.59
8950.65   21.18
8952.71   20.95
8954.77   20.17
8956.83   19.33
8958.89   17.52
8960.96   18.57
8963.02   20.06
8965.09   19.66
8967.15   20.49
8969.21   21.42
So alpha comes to 0.02 mag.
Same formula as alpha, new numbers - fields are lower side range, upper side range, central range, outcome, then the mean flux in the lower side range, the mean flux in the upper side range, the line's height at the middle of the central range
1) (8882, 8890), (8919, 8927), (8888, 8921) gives -0.117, 18.3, 19.1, 18.7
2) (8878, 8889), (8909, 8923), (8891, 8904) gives -0.051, 19.6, 20.7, 20.1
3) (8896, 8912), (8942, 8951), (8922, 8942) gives 0.056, 21.4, 21.7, 21.6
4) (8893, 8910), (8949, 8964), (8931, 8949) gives -0.073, 21.4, 19.8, 20.2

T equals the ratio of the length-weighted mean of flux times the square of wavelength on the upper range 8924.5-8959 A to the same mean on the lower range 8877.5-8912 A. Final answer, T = 1.01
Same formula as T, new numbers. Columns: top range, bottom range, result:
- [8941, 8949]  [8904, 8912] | 1.00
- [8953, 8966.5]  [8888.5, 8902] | 0.95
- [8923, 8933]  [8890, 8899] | 0.94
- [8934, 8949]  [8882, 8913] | 1.05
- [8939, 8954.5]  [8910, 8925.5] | 1.07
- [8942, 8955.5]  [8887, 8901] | 1.07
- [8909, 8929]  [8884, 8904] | 1.01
